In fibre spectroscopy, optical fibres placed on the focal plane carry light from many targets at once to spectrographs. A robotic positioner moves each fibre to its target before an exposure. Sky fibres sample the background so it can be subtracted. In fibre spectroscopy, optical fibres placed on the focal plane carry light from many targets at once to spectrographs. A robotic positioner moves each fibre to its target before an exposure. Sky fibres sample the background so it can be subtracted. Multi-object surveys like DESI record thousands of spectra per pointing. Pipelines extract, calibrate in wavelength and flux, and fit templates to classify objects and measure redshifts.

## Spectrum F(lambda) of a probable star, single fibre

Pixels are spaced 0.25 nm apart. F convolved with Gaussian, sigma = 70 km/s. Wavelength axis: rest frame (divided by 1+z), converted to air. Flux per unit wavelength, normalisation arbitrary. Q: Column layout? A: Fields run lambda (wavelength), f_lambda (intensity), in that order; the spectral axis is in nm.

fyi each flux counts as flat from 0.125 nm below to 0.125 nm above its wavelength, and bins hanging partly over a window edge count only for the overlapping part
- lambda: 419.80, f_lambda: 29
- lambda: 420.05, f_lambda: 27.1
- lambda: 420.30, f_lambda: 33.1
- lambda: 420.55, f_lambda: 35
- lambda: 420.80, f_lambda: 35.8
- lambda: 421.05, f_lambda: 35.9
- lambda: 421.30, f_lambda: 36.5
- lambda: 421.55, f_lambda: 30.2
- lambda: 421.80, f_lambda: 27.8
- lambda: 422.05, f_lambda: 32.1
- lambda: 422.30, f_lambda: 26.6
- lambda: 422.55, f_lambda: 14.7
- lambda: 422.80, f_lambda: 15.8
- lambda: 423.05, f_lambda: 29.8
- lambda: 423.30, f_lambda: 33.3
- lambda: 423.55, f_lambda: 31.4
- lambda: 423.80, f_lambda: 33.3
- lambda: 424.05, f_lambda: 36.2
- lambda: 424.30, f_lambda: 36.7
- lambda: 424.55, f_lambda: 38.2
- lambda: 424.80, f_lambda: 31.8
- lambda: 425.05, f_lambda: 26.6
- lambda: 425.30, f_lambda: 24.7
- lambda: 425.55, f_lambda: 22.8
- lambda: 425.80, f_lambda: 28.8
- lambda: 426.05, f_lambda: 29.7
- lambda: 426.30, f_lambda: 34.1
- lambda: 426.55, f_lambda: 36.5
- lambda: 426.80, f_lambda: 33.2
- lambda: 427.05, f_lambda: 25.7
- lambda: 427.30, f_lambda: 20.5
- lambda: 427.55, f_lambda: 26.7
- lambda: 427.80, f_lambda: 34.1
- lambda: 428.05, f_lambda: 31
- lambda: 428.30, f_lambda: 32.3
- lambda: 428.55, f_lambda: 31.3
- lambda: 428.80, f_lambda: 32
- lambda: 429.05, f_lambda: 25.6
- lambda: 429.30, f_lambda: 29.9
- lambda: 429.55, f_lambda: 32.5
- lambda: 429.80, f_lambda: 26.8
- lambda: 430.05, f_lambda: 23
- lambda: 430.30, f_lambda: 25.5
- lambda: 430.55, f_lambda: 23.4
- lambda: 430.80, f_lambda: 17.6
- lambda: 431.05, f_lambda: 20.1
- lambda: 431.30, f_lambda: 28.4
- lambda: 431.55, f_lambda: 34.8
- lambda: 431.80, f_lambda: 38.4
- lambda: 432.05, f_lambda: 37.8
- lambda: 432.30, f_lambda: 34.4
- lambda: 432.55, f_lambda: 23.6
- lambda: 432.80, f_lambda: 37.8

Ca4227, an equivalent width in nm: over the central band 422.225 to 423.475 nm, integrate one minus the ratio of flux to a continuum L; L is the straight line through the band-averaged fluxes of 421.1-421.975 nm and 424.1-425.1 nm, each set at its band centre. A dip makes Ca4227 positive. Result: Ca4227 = 0.33 nm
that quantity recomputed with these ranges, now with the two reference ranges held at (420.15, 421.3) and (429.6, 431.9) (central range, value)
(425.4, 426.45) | 0.06 nm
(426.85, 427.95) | 0.08 nm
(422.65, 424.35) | 0.11 nm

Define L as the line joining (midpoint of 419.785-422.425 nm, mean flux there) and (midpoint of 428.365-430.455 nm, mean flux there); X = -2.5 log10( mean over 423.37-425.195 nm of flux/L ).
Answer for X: -0.10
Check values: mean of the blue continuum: 31.9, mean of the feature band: 33.4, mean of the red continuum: 28.4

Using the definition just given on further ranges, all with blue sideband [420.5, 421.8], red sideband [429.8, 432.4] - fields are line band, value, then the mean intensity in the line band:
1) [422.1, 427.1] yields 0.082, 29.6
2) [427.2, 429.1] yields 0.017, 29.4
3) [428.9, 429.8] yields 0.006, 29.1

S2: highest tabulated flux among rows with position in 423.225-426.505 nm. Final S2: 38.2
